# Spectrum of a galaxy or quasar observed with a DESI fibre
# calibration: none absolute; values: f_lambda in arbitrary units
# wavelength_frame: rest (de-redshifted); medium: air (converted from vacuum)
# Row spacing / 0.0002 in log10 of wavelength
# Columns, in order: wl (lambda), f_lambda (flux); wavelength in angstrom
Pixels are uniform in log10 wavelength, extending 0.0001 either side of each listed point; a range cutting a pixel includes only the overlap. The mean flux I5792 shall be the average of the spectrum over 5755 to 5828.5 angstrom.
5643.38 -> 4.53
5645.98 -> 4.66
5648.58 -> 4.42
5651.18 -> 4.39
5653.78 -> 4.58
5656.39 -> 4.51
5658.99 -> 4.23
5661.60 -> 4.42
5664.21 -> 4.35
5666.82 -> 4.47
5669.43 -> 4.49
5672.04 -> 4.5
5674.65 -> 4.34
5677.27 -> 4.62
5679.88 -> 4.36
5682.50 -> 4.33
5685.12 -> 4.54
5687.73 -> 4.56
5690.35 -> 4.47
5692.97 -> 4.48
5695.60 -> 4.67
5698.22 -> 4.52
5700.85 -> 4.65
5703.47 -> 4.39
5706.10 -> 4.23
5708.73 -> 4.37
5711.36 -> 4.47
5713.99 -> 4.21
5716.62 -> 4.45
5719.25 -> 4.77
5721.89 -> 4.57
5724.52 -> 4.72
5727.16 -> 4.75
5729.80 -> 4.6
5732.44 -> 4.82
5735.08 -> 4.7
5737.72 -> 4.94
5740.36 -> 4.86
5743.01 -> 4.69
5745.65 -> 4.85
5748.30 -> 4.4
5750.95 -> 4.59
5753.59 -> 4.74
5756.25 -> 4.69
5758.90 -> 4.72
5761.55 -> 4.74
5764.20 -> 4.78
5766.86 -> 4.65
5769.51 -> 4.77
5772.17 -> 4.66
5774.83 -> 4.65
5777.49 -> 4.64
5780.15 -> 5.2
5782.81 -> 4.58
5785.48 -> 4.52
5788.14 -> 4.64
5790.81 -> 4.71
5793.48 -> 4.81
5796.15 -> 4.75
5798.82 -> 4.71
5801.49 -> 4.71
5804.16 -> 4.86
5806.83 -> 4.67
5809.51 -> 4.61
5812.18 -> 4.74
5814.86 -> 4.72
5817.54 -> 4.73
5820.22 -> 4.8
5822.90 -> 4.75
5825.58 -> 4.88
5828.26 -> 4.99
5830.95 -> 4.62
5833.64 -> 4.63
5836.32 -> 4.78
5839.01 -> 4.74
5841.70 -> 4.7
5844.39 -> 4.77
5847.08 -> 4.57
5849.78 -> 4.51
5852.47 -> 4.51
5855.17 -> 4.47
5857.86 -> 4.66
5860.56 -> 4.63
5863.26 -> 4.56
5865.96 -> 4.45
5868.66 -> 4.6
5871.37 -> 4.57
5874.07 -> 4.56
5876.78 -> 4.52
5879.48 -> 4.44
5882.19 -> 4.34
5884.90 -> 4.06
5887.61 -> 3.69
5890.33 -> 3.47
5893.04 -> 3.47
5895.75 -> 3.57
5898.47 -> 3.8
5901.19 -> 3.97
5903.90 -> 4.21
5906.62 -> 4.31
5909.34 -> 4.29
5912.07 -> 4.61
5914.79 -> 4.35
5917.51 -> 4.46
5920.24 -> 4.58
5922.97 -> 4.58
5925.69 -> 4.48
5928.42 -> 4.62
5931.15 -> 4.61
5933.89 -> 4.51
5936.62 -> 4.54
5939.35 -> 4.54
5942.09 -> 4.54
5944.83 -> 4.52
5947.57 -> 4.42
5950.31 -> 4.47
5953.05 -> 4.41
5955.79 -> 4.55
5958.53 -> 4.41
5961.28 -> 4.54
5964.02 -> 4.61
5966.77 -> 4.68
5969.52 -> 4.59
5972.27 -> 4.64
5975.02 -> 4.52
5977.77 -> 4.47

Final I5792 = 4.74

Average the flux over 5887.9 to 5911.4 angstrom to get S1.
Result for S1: 3.9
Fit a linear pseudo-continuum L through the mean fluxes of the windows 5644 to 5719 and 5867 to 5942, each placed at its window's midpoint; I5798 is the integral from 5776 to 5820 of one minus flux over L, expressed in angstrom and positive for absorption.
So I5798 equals -3.6 angstrom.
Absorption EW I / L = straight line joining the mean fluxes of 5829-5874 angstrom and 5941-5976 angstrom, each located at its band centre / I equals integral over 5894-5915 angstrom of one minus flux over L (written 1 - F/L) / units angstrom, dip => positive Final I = 2.1 angstrom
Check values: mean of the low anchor 4.61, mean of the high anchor 4.53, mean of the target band 4.11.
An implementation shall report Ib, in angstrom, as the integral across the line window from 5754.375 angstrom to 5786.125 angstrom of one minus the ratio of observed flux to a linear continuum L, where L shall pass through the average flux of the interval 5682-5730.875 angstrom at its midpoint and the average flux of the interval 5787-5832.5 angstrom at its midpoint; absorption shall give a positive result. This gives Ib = -0.4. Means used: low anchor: 4.52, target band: 4.72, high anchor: 4.75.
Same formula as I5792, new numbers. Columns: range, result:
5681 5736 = 4.53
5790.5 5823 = 4.74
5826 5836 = 4.76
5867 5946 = 4.3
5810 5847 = 4.75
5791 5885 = 4.65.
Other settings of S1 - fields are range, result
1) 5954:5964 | 4.51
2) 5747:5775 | 4.67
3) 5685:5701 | 4.55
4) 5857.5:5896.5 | 4.24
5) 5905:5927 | 4.45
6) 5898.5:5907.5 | 4.1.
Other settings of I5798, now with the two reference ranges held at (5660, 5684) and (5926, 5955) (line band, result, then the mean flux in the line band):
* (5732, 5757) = -1.5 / 4.73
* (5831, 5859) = -0.9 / 4.63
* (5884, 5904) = 3.4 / 3.75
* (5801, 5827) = -1.6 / 4.75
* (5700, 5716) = 0.2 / 4.38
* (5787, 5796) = -0.5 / 4.72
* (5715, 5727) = -0.5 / 4.63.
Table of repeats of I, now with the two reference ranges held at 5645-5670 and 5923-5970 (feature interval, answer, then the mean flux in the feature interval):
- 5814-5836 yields -1.3 angstrom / 4.77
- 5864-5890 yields 1.1 angstrom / 4.33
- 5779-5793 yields -0.8 angstrom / 4.73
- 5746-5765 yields -0.8 angstrom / 4.67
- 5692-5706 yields -0.2 angstrom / 4.51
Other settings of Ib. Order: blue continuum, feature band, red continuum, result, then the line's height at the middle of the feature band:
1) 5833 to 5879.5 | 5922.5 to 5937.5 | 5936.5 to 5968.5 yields -0.06 angstrom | 4.54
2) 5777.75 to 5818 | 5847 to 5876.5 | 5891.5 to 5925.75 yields -0.88 angstrom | 4.42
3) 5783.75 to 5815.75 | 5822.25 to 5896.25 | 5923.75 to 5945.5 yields 2.91 angstrom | 4.63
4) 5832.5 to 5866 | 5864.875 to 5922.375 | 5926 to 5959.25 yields 4.53 angstrom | 4.57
